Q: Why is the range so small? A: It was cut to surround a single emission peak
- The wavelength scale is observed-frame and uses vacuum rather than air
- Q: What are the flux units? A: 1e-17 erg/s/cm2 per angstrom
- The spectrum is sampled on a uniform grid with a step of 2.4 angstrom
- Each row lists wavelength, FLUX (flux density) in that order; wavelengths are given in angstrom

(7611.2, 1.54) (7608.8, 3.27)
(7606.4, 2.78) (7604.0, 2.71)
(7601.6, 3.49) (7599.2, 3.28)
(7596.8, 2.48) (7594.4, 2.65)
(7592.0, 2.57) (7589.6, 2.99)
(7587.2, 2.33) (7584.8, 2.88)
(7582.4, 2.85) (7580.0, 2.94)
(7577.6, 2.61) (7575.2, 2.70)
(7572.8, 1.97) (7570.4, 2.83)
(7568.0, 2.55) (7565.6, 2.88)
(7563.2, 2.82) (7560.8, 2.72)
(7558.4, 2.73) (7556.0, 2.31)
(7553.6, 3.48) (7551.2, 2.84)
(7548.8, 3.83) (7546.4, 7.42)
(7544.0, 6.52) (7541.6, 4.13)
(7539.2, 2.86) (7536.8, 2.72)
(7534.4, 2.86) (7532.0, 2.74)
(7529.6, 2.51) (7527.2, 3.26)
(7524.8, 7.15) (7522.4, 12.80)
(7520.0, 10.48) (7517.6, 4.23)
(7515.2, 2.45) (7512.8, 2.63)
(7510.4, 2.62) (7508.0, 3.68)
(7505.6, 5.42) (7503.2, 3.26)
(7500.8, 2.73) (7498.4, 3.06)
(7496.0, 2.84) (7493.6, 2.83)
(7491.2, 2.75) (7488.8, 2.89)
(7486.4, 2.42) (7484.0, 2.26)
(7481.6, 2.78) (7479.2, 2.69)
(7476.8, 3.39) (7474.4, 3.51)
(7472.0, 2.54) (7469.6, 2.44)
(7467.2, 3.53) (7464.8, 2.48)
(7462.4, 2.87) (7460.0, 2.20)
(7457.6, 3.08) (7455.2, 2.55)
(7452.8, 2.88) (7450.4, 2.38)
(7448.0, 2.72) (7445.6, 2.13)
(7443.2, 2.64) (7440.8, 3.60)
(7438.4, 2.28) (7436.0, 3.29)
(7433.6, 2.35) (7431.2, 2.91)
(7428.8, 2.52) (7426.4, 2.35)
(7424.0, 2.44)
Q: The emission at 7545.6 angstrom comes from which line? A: [N II] 6583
